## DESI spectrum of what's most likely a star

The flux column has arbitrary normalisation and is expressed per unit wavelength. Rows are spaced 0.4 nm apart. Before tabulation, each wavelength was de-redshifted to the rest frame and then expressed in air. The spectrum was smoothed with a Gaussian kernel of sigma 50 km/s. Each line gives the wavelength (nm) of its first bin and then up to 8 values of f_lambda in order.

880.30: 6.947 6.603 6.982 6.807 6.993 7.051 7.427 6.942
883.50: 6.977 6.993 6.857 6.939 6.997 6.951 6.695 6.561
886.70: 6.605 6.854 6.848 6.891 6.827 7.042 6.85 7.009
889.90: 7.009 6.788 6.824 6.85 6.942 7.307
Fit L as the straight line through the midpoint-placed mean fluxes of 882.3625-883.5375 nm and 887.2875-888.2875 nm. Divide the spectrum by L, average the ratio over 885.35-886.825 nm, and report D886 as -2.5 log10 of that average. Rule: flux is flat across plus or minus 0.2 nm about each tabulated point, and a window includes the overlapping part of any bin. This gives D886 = 0.04 mag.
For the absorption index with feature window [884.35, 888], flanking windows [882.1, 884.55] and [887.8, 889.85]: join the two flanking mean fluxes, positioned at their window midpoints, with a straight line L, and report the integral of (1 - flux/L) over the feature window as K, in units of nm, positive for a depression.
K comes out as 0.09 nm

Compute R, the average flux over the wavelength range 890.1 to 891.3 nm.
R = 6.82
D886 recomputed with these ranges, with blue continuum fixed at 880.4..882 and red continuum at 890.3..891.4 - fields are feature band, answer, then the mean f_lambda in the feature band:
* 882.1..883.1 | -0.052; 7.18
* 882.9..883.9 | -0.020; 6.97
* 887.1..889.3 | -0.008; 6.89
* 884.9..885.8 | -0.016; 6.94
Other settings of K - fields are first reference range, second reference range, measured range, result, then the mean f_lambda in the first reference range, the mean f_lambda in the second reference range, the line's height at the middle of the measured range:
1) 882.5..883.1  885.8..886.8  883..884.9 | 0.03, 7.27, 6.61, 7.05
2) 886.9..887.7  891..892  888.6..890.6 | 0.00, 6.85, 7.02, 6.95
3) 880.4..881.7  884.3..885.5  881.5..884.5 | -0.06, 6.81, 6.95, 6.88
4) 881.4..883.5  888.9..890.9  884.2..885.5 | 0.01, 7.05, 6.9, 7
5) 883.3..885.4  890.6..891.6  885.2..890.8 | 0.05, 6.95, 6.87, 6.91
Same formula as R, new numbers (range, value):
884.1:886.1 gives 6.89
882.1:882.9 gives 7.24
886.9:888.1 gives 6.86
